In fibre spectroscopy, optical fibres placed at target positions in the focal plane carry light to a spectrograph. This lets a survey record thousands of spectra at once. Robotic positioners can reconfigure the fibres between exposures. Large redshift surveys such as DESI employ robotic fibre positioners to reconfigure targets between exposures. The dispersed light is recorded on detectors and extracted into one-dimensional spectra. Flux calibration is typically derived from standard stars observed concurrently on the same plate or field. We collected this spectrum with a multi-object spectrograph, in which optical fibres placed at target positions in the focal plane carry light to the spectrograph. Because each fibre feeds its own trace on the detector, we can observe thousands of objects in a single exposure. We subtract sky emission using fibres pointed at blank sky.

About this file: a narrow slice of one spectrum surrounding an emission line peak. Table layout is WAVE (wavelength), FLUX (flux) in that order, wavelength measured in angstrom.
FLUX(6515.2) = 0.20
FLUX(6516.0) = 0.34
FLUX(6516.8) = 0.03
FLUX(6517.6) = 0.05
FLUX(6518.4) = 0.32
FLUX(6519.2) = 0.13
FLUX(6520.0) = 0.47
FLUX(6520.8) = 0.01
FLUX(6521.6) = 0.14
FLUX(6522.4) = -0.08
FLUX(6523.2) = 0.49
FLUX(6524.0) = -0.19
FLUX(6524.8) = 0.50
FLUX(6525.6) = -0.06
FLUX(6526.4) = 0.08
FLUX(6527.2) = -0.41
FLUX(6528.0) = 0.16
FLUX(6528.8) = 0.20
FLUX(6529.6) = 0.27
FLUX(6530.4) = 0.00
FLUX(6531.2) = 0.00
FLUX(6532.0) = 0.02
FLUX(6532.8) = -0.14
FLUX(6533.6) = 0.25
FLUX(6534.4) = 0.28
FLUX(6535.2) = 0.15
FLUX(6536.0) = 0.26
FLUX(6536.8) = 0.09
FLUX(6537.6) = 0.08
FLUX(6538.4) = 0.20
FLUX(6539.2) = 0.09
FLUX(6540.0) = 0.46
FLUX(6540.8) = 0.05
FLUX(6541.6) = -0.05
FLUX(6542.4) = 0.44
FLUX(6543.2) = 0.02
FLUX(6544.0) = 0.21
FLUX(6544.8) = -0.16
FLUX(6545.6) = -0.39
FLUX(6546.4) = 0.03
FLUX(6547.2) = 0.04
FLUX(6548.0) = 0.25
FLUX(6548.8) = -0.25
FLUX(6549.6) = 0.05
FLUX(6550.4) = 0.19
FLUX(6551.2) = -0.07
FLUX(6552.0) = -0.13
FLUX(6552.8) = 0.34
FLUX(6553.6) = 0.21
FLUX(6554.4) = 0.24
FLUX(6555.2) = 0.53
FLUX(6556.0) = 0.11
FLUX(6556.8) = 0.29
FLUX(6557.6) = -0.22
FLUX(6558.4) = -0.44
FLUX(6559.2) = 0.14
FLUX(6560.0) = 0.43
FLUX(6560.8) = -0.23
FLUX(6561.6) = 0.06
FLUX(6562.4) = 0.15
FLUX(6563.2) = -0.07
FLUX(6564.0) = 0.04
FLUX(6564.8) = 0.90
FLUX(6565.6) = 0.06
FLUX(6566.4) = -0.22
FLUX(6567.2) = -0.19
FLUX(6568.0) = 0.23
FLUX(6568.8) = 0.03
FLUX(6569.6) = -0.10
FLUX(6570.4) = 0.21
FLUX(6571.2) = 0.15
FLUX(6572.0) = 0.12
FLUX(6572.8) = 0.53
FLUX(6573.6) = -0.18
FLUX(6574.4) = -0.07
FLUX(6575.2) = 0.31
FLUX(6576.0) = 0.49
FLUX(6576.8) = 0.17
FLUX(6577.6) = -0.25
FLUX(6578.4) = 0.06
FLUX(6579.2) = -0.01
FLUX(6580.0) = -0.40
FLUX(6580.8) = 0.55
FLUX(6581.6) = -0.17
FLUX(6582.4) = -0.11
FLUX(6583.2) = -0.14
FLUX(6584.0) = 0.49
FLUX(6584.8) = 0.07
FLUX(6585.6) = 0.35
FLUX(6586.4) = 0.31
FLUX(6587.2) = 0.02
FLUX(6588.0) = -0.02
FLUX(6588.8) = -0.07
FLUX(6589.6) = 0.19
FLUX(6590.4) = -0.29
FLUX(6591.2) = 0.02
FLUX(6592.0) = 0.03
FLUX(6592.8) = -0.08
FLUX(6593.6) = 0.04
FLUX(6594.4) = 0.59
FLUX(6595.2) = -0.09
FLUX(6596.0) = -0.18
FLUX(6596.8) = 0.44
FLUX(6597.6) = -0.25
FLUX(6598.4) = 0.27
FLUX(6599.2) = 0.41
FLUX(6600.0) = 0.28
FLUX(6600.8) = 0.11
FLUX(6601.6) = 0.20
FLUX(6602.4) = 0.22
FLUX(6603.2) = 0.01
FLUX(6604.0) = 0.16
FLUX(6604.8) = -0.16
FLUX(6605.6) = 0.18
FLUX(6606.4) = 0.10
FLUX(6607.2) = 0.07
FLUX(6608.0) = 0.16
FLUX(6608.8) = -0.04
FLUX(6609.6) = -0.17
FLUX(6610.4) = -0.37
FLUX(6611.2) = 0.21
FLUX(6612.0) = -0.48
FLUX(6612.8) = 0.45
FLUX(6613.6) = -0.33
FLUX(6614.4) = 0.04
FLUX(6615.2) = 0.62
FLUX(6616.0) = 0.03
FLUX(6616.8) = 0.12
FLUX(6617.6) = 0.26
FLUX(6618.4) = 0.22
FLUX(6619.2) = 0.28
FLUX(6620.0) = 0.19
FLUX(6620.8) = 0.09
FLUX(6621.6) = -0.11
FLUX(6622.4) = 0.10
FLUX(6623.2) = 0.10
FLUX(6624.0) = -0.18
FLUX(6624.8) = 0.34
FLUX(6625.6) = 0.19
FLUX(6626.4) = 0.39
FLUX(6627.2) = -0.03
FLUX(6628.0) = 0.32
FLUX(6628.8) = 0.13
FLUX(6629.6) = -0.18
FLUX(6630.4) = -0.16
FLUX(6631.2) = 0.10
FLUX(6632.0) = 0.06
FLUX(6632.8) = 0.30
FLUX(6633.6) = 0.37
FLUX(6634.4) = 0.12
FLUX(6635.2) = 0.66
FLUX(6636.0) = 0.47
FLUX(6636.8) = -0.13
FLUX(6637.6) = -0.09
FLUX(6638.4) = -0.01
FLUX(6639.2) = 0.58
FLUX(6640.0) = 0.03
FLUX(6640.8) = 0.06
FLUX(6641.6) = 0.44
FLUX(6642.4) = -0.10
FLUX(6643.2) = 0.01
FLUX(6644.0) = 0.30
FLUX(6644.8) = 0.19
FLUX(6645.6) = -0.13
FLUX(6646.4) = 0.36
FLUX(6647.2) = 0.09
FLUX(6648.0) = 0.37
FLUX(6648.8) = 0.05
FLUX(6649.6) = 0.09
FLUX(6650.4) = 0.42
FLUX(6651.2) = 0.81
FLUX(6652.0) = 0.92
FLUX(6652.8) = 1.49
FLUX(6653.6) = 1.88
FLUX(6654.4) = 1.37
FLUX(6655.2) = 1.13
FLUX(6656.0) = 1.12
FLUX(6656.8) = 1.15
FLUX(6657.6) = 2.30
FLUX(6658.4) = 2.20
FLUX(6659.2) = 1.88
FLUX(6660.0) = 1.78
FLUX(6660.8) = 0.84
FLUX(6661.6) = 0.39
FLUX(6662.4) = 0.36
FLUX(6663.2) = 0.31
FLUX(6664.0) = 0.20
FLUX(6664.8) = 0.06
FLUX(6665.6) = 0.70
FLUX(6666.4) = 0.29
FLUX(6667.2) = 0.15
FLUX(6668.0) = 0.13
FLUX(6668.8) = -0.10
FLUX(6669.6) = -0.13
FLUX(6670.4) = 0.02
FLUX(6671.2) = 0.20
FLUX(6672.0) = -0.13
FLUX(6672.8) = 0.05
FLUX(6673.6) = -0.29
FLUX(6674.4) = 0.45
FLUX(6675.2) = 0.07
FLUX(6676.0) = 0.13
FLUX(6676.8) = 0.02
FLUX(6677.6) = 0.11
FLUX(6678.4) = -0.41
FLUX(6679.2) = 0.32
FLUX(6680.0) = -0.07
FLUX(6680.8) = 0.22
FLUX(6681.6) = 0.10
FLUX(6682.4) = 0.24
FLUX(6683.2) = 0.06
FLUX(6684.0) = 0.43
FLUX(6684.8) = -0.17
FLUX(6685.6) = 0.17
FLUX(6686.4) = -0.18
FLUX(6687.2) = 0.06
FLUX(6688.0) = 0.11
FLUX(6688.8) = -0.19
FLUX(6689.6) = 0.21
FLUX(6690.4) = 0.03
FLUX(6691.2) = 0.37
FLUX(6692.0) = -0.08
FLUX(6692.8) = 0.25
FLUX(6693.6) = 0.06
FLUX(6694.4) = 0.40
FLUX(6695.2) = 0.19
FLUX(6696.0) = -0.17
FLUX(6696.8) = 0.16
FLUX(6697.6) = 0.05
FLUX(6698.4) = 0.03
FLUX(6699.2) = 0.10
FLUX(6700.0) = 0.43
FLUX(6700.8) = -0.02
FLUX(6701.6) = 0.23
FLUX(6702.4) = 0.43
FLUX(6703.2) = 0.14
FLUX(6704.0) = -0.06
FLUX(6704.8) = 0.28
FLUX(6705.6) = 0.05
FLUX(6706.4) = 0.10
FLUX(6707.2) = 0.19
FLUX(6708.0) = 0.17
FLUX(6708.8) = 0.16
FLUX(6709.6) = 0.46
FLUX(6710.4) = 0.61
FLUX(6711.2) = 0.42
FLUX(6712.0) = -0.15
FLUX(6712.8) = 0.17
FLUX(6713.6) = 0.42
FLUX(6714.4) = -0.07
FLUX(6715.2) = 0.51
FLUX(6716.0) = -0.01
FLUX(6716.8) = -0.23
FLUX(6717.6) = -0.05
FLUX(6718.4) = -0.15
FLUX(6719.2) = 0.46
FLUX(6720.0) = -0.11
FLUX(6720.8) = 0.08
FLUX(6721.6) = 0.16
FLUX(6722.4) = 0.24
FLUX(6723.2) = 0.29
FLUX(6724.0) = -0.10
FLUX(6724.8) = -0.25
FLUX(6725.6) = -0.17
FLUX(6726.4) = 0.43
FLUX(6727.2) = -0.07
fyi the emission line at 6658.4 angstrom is [O II] 3727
